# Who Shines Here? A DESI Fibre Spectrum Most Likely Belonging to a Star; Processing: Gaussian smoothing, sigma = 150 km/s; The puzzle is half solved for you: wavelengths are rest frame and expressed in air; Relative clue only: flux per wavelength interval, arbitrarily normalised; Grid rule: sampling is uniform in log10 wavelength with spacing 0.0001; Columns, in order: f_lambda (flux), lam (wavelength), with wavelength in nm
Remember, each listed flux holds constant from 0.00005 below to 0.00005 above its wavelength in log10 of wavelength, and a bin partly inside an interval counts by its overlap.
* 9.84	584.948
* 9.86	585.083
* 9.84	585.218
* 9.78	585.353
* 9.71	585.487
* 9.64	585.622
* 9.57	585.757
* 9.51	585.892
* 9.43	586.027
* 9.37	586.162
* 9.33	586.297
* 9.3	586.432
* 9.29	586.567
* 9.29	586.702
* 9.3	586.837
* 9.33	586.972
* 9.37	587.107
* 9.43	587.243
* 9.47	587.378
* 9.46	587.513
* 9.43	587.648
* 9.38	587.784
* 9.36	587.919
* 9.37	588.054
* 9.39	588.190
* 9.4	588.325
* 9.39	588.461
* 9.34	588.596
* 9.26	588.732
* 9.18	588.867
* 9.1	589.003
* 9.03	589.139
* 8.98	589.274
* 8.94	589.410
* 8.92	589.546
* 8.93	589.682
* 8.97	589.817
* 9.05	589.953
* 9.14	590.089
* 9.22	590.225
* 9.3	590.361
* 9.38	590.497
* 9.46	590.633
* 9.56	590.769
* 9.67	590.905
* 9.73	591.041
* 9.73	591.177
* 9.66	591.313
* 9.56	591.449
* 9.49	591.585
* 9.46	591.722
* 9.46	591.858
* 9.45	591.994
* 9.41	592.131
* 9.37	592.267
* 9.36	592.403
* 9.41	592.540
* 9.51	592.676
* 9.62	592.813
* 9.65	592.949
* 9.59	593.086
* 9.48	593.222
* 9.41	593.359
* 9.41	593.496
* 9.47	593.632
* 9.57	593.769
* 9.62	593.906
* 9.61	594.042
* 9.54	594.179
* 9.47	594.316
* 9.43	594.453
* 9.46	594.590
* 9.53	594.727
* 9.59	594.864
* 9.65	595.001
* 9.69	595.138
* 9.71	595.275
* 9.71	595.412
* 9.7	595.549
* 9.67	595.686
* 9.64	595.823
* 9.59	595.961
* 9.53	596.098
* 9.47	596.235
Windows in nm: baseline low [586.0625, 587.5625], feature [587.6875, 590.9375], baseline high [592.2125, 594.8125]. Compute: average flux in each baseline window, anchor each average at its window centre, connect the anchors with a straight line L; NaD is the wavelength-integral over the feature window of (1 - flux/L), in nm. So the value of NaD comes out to 0.06 nm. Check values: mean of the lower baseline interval 9.36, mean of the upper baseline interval 9.5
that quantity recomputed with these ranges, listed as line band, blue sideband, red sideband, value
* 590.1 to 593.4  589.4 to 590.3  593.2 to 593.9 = -0.08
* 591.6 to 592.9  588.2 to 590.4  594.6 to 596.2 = -0.01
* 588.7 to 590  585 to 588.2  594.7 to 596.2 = 0.07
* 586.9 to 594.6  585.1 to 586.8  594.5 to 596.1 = 0.15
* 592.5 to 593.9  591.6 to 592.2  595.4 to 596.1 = 0.00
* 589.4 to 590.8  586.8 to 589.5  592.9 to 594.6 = 0.03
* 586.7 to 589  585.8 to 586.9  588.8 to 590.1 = -0.04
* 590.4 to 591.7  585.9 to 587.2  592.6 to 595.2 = -0.01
